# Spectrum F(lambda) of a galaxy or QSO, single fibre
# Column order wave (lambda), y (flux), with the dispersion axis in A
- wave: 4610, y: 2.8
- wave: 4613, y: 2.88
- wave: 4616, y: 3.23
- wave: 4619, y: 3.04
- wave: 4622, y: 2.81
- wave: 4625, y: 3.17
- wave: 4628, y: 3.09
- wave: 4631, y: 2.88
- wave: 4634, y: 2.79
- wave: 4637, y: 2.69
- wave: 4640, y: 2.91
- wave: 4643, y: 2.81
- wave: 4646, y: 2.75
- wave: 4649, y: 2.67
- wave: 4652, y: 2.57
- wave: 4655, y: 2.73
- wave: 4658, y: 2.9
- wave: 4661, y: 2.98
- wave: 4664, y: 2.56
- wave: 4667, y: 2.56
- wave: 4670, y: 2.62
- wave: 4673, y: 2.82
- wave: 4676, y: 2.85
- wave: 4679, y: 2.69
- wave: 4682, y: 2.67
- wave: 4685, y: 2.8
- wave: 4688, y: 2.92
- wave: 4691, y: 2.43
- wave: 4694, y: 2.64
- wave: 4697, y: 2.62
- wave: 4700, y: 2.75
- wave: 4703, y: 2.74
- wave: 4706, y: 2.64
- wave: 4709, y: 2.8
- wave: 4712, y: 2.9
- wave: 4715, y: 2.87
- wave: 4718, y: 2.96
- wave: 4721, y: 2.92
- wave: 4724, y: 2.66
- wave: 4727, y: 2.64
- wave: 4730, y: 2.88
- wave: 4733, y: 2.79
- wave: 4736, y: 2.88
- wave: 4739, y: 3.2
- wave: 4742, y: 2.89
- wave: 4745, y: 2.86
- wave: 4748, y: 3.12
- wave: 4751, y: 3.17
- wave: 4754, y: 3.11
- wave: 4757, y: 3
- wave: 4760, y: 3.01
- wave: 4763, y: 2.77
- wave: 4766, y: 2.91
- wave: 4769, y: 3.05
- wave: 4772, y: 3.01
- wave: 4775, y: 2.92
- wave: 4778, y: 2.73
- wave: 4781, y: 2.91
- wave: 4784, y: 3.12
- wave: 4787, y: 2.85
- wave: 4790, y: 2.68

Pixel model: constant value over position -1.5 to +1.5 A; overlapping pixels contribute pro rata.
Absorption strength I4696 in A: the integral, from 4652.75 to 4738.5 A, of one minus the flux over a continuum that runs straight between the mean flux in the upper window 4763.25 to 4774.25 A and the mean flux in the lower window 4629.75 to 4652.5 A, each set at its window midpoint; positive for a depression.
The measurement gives 2.63 A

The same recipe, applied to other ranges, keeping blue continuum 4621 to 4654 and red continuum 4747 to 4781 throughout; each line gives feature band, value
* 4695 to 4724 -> 1.2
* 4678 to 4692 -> 0.8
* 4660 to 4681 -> 1.1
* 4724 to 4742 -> 0.5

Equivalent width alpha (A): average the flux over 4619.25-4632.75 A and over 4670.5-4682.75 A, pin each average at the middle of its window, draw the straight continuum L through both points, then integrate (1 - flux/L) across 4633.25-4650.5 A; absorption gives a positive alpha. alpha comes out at 0.86 A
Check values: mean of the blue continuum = 2.99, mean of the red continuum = 2.75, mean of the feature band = 2.77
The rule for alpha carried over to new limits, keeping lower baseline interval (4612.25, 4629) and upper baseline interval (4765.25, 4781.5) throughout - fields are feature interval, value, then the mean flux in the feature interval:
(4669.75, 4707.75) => 3.5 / 2.71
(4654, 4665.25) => 0.8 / 2.8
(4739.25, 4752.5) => -0.4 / 3.03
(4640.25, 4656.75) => 1.6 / 2.72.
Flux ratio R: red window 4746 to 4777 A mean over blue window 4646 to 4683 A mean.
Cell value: 1.1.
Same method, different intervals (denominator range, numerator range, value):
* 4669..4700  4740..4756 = 1.12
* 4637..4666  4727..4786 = 1.07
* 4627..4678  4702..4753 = 1.04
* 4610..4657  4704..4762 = 1.01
